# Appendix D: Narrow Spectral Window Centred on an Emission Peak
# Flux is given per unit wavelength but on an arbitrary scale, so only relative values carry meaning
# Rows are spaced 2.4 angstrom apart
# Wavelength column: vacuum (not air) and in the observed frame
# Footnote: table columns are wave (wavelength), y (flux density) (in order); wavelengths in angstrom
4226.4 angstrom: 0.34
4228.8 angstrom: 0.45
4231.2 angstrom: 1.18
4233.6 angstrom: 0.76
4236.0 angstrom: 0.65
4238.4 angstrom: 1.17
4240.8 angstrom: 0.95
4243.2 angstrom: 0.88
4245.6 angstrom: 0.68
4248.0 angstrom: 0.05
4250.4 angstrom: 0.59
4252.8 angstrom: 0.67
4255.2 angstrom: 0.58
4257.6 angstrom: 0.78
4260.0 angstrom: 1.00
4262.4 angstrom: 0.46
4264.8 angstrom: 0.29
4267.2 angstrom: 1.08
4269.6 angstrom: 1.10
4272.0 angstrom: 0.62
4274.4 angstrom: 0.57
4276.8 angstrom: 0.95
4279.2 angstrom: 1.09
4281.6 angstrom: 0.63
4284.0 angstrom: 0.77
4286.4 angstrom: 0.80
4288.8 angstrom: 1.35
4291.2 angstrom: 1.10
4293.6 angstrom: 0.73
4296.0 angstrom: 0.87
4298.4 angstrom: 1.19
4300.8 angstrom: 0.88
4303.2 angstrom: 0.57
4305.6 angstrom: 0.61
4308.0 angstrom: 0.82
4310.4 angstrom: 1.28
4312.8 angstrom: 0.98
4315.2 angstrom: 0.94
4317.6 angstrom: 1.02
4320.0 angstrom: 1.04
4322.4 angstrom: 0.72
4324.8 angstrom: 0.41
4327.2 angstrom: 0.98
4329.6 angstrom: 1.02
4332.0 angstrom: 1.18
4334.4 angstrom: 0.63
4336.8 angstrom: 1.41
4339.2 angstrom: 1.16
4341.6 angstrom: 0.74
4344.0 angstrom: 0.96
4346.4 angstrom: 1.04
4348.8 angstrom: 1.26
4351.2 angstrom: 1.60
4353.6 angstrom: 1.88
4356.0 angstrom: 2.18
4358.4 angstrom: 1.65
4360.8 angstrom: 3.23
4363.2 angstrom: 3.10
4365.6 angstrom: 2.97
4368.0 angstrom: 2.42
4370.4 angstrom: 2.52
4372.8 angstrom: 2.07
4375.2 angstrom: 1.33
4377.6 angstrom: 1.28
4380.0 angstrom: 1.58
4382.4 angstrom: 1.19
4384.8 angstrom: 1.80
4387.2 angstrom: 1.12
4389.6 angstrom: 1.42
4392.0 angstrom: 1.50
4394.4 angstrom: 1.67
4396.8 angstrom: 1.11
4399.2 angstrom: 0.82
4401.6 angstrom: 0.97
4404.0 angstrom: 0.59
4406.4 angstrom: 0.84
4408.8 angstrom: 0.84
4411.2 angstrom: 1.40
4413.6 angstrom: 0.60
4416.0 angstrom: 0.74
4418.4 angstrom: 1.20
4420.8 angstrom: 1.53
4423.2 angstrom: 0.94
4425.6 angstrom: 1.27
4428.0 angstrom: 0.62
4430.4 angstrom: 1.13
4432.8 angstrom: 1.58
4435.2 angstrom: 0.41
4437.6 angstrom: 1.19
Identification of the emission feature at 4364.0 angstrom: C IV 1549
